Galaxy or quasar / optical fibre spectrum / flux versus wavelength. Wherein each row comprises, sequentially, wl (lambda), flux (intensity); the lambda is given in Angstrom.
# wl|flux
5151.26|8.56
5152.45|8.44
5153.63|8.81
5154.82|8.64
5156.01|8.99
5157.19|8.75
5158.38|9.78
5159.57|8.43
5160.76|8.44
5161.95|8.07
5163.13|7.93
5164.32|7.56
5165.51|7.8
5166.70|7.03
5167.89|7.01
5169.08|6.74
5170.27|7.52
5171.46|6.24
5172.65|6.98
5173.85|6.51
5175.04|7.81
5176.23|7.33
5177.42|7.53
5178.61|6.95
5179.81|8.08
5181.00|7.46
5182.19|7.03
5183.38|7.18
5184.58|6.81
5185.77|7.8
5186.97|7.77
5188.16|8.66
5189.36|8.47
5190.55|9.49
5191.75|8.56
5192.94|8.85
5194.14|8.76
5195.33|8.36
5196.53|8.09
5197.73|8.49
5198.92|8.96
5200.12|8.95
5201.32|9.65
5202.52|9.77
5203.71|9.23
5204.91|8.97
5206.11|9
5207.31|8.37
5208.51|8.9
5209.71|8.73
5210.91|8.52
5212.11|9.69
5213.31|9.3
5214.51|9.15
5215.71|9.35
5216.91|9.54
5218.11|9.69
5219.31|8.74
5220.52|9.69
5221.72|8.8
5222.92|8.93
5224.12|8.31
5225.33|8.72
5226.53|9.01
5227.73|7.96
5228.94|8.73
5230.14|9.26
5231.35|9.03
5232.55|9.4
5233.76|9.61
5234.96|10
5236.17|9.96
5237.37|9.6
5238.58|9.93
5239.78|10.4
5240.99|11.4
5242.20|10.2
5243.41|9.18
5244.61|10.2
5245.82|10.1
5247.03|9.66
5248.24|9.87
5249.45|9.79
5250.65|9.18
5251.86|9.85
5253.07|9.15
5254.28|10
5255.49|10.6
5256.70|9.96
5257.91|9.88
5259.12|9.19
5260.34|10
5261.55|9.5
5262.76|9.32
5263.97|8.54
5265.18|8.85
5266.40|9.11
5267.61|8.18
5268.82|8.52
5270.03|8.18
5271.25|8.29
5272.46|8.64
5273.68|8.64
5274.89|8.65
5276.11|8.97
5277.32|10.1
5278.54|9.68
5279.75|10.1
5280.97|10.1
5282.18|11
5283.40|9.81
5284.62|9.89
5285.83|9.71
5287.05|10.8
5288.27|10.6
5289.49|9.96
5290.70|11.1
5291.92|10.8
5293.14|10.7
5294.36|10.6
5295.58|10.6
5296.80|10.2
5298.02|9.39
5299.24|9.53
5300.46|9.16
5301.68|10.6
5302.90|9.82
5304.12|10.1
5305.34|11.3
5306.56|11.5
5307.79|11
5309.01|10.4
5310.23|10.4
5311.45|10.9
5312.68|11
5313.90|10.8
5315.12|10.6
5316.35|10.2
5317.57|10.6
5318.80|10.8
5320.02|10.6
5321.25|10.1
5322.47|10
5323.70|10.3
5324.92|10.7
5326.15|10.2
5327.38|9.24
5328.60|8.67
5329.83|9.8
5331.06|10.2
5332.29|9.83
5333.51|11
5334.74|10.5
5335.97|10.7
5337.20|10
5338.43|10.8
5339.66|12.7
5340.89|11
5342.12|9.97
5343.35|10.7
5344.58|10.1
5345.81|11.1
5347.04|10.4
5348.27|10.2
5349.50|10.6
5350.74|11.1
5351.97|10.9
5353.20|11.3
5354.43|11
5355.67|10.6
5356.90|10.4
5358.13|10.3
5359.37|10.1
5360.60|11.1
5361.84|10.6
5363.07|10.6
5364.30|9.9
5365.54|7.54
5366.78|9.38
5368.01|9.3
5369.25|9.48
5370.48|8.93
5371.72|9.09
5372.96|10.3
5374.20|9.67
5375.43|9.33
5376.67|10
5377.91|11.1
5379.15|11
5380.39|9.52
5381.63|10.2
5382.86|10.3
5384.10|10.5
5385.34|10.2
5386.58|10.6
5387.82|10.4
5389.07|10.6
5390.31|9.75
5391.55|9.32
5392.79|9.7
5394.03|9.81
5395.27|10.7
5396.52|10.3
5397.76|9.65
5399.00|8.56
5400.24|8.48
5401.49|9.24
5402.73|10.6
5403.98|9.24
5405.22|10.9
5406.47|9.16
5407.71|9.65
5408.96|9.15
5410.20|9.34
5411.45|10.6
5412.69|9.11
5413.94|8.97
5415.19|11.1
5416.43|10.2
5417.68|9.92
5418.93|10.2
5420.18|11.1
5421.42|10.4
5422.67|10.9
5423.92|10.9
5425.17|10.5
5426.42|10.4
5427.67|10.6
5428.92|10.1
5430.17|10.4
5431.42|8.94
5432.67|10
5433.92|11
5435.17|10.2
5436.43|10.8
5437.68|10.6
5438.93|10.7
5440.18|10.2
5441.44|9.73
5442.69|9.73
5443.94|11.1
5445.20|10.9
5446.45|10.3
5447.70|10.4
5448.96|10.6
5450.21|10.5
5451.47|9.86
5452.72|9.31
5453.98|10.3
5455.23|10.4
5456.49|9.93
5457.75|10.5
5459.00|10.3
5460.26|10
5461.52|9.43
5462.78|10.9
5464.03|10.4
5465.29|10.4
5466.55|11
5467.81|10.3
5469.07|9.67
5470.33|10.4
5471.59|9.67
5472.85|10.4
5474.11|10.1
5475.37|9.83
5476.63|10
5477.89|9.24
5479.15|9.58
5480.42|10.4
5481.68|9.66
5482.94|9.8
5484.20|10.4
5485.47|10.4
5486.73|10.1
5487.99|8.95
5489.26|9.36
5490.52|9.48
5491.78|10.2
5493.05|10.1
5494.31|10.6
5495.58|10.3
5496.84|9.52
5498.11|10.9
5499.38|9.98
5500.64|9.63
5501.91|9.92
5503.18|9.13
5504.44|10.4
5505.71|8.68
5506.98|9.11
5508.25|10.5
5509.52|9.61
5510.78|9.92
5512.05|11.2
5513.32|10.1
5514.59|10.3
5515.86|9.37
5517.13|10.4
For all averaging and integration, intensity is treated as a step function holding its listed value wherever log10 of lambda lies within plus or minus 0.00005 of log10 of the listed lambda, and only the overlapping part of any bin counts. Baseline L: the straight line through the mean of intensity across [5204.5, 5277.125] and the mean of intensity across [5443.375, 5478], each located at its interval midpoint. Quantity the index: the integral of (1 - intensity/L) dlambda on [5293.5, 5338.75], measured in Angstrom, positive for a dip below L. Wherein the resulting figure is -3.4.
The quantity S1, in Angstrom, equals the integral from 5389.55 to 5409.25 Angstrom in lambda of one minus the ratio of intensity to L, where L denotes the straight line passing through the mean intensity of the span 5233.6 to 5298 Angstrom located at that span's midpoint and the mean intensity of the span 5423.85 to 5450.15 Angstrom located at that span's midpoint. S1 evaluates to 1.1 Angstrom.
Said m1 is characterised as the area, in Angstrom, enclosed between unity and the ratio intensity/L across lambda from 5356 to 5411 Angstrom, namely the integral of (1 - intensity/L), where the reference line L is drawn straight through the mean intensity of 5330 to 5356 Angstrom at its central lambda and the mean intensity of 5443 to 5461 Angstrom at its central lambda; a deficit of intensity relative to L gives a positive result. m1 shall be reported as 3.5 Angstrom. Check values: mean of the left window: 10.7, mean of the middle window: 9.87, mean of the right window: 10.3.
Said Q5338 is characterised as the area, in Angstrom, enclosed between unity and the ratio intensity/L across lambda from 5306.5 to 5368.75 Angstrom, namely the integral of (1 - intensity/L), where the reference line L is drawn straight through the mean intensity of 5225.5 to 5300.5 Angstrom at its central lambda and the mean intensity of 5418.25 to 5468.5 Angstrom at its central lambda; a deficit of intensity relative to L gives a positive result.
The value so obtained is -3.0 Angstrom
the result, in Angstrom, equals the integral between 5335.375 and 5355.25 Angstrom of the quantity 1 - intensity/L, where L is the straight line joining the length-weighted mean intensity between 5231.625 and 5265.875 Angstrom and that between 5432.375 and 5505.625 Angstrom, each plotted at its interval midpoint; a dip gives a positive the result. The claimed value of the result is -1.74 Angstrom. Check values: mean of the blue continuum 9.75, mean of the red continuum 10.1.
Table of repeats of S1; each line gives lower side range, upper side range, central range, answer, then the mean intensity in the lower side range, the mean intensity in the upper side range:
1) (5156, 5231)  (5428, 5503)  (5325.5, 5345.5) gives -2.3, 8.37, 10.1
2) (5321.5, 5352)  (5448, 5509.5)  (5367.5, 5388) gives 0.6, 10.4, 10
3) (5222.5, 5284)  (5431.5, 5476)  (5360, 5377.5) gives 0.4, 9.44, 10.3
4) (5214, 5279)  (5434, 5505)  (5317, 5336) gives -1.1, 9.35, 10.1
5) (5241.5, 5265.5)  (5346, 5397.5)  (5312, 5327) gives -0.8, 9.67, 10.2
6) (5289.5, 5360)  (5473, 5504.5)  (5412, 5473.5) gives -1.2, 10.5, 9.92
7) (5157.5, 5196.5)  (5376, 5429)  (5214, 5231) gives -1.5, 7.79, 10.1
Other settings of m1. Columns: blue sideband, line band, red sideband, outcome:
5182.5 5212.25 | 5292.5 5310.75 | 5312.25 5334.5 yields -0.7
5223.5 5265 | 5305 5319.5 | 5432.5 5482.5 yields -1.5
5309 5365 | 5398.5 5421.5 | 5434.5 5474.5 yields 1.3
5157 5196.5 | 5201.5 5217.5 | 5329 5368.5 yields -1.6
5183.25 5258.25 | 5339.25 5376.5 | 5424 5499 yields -1.9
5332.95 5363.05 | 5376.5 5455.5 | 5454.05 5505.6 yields 1.7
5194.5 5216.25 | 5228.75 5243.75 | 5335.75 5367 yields -0.8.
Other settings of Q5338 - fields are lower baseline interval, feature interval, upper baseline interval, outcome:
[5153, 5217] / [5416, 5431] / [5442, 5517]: -1.1 Angstrom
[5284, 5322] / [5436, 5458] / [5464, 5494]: -0.5 Angstrom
